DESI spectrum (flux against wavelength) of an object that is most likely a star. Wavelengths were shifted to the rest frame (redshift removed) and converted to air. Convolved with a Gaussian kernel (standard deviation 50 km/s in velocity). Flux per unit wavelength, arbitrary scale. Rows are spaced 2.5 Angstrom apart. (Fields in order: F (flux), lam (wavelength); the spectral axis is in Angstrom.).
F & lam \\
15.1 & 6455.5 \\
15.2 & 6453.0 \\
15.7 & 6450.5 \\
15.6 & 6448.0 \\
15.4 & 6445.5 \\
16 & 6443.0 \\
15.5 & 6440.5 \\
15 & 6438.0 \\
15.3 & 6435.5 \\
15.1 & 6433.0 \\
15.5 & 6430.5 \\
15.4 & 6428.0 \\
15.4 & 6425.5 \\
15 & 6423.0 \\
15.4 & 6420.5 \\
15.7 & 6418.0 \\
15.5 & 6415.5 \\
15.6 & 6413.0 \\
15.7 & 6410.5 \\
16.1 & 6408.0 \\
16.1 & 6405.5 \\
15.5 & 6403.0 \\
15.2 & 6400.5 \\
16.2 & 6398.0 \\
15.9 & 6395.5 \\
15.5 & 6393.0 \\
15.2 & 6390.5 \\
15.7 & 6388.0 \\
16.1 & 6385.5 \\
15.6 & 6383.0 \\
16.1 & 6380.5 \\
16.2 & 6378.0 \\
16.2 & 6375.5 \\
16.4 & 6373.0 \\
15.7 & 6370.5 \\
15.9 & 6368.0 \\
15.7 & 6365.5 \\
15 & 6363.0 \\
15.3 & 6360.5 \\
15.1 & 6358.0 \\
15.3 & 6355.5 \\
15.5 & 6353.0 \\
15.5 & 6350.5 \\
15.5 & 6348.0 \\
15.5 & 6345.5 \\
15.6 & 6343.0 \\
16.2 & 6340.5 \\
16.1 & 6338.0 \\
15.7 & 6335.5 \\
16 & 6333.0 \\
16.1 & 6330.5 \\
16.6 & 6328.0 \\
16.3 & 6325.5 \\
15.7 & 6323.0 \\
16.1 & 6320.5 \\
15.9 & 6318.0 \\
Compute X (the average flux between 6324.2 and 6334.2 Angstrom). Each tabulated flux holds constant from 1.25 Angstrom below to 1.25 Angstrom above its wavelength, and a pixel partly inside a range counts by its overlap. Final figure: 16.2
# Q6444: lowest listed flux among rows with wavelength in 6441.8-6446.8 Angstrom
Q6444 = 15.4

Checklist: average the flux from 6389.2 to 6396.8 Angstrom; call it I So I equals 15.5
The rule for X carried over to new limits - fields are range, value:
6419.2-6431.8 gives 15.3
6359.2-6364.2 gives 15.2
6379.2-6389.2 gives 15.9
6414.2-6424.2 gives 15.4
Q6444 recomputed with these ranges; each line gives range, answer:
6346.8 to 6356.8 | 15.3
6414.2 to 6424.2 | 15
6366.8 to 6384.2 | 15.6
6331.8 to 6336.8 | 15.7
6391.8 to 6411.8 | 15.2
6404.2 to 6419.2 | 15.5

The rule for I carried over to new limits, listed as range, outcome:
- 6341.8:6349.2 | 15.5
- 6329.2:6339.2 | 16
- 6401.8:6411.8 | 15.9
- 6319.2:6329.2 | 16.2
